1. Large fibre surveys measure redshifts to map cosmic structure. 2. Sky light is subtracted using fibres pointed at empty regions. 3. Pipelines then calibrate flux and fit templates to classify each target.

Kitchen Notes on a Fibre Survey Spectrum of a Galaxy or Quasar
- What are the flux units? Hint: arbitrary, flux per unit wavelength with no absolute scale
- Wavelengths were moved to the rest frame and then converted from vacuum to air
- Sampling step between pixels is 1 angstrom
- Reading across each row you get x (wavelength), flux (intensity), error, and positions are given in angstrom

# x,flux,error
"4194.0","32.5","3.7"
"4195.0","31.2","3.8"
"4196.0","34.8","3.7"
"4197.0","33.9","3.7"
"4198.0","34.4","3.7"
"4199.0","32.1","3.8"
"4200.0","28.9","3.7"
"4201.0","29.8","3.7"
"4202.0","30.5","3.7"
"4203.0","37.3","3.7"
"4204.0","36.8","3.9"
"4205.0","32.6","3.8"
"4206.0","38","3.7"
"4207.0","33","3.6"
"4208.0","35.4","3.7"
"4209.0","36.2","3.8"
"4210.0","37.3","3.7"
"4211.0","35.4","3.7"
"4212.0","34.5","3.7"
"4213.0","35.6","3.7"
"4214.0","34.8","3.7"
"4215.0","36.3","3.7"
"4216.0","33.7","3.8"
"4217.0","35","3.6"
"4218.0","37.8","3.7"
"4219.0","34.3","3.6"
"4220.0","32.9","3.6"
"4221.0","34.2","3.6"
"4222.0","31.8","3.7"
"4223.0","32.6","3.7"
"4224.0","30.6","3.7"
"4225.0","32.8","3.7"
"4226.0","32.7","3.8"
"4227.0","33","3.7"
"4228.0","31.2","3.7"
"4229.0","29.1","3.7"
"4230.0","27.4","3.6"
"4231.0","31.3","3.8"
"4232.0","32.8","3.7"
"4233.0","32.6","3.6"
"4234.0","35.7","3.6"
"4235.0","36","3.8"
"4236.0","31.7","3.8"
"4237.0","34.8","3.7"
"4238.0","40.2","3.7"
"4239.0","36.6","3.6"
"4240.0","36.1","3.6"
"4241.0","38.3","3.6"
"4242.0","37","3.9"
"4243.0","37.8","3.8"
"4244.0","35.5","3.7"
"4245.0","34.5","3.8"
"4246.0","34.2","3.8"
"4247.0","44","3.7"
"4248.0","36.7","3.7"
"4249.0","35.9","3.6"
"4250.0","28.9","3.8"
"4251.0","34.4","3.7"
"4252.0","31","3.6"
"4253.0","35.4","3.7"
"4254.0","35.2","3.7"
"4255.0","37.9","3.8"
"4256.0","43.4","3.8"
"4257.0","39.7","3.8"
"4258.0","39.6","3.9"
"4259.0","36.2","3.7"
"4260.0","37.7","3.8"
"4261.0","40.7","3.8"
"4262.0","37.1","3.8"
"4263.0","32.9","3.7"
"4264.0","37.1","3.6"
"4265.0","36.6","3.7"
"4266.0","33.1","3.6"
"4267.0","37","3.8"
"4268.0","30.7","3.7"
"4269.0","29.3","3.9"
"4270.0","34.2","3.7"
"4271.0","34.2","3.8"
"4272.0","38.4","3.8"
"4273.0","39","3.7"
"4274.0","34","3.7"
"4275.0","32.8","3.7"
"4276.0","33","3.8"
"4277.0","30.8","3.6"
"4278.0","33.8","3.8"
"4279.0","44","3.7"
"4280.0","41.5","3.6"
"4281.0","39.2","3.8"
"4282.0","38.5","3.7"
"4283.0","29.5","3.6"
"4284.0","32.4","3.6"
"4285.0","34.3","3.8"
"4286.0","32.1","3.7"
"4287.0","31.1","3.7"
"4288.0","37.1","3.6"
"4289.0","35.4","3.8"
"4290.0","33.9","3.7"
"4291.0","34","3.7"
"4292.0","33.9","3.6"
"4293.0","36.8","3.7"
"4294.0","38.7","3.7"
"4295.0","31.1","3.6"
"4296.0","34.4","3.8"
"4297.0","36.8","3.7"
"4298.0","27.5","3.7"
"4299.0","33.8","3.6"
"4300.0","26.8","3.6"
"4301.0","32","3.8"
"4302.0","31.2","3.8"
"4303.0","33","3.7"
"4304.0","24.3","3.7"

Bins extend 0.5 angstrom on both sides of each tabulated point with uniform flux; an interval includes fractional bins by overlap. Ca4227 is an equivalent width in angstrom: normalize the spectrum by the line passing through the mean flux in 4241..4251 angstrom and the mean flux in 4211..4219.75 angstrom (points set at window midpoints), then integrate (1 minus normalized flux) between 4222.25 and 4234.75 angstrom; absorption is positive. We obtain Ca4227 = 1.3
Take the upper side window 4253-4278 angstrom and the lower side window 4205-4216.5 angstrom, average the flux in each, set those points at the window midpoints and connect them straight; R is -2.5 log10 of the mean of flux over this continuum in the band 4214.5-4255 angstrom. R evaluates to 0.04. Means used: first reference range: 35.3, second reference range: 35.8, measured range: 34.3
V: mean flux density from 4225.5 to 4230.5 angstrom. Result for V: 30.7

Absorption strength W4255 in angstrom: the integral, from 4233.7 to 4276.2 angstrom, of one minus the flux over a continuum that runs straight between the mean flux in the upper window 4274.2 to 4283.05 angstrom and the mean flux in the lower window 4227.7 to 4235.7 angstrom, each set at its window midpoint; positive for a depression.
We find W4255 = -2.39 angstrom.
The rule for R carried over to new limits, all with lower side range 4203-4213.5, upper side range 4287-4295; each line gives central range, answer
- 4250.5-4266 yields -0.05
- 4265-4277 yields 0.03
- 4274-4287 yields 0.01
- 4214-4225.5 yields 0.05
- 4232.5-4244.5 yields -0.02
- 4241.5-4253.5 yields 0.00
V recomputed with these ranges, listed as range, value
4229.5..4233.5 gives 31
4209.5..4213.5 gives 35.7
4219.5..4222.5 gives 33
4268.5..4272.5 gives 34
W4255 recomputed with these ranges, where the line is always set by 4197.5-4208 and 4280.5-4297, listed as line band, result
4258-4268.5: -0.6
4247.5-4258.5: -0.7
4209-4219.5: -0.6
